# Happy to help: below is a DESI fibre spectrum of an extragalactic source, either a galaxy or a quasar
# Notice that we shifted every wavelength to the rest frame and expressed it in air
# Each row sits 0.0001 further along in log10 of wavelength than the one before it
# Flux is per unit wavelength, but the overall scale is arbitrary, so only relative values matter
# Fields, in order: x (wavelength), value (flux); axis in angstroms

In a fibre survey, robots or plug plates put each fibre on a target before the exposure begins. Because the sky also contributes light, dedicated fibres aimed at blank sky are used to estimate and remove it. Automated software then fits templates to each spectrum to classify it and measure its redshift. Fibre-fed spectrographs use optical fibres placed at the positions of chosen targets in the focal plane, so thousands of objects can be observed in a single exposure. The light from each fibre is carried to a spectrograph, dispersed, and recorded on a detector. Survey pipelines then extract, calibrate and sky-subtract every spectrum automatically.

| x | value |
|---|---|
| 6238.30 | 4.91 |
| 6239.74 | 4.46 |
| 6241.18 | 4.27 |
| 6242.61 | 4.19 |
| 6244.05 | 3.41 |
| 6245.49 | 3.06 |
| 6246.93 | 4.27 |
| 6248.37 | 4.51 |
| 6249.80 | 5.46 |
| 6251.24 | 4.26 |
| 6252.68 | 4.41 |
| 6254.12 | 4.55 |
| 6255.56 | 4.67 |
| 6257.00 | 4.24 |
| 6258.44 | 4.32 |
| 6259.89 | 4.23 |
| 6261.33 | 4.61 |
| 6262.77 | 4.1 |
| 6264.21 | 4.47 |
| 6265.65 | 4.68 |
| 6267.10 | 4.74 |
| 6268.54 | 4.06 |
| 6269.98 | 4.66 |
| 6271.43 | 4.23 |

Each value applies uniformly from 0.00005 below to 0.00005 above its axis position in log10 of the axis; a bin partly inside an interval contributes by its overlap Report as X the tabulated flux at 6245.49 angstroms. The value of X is 3.06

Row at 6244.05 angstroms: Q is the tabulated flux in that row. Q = 3.41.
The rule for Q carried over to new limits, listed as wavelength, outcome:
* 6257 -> 4.24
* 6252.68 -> 4.41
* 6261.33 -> 4.61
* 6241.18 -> 4.27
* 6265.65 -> 4.68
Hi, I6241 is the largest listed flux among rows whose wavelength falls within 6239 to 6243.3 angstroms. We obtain 4.46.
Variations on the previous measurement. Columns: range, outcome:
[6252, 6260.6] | 4.67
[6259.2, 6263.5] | 4.61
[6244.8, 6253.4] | 5.46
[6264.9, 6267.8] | 4.74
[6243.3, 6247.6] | 4.27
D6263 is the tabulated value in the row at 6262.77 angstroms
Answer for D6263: 4.1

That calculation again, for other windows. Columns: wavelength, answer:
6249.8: 5.46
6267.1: 4.74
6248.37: 4.51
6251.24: 4.26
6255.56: 4.67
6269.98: 4.66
